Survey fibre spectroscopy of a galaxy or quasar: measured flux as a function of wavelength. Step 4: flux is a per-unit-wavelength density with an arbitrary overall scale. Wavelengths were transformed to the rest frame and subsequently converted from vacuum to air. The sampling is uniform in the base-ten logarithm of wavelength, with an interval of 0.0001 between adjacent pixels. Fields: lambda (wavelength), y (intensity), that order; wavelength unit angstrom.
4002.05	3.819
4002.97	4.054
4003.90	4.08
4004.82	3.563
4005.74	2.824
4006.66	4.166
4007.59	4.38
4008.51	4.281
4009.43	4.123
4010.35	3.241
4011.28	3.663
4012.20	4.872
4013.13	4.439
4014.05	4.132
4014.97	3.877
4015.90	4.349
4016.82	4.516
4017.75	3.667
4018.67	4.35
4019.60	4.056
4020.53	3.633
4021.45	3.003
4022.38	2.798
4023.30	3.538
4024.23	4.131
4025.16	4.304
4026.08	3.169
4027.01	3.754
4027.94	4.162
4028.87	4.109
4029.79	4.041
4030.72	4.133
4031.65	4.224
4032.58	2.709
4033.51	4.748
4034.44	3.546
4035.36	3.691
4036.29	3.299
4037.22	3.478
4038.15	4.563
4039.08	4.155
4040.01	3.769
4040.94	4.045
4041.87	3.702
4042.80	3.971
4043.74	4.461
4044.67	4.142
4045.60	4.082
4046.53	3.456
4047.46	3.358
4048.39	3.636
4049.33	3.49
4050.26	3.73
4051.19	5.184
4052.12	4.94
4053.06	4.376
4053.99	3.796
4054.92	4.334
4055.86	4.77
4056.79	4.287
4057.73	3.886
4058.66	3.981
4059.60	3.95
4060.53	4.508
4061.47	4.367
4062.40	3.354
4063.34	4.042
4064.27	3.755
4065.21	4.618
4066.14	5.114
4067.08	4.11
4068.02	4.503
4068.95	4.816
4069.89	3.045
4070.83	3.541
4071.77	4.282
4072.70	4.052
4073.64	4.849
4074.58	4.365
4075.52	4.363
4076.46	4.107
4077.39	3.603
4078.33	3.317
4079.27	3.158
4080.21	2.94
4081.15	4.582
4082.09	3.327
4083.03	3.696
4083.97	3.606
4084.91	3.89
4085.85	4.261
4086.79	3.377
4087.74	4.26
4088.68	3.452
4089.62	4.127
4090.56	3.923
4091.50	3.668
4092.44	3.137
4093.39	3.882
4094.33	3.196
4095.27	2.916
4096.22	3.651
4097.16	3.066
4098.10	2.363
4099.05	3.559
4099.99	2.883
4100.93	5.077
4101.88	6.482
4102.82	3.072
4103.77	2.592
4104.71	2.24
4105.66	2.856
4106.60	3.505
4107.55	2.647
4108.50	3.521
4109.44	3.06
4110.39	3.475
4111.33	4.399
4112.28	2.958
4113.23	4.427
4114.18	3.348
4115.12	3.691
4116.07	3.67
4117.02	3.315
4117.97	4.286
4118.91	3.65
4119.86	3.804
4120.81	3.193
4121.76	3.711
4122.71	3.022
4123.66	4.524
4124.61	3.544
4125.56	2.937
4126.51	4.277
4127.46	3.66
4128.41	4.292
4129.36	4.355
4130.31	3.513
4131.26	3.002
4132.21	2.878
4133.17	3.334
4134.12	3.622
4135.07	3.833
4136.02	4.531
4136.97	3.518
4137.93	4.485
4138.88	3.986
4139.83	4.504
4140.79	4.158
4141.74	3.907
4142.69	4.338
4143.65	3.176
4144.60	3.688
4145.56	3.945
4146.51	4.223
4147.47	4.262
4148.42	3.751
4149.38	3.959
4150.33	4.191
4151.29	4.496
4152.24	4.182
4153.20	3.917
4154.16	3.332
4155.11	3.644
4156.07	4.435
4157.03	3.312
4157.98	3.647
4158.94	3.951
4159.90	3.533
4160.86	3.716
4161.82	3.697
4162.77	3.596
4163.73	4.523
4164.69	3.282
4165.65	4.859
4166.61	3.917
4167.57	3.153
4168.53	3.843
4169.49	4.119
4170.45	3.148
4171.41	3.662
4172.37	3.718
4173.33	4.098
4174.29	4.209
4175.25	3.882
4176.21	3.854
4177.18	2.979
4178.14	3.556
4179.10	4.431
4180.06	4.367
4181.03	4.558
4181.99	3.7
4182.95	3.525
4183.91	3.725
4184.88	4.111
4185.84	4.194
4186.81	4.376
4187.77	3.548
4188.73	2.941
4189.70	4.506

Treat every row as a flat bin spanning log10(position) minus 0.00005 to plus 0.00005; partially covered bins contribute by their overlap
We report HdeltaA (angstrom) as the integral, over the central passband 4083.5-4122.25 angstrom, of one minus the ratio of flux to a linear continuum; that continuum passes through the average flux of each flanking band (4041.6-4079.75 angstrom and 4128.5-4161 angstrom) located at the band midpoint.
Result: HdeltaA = 4.0 angstrom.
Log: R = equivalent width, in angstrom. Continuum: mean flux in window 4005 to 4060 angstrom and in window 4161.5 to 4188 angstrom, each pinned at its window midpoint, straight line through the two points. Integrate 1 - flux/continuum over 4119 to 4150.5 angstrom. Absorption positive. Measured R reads 0.7 angstrom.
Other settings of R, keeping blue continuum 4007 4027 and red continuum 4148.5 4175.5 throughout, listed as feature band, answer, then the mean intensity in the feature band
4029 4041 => 0.12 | 3.88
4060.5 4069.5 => -0.91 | 4.3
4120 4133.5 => 0.96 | 3.59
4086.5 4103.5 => 0.99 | 3.66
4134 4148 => -0.56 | 4.02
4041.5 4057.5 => -0.78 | 4.1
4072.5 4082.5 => 0.05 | 3.88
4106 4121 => 1.24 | 3.56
